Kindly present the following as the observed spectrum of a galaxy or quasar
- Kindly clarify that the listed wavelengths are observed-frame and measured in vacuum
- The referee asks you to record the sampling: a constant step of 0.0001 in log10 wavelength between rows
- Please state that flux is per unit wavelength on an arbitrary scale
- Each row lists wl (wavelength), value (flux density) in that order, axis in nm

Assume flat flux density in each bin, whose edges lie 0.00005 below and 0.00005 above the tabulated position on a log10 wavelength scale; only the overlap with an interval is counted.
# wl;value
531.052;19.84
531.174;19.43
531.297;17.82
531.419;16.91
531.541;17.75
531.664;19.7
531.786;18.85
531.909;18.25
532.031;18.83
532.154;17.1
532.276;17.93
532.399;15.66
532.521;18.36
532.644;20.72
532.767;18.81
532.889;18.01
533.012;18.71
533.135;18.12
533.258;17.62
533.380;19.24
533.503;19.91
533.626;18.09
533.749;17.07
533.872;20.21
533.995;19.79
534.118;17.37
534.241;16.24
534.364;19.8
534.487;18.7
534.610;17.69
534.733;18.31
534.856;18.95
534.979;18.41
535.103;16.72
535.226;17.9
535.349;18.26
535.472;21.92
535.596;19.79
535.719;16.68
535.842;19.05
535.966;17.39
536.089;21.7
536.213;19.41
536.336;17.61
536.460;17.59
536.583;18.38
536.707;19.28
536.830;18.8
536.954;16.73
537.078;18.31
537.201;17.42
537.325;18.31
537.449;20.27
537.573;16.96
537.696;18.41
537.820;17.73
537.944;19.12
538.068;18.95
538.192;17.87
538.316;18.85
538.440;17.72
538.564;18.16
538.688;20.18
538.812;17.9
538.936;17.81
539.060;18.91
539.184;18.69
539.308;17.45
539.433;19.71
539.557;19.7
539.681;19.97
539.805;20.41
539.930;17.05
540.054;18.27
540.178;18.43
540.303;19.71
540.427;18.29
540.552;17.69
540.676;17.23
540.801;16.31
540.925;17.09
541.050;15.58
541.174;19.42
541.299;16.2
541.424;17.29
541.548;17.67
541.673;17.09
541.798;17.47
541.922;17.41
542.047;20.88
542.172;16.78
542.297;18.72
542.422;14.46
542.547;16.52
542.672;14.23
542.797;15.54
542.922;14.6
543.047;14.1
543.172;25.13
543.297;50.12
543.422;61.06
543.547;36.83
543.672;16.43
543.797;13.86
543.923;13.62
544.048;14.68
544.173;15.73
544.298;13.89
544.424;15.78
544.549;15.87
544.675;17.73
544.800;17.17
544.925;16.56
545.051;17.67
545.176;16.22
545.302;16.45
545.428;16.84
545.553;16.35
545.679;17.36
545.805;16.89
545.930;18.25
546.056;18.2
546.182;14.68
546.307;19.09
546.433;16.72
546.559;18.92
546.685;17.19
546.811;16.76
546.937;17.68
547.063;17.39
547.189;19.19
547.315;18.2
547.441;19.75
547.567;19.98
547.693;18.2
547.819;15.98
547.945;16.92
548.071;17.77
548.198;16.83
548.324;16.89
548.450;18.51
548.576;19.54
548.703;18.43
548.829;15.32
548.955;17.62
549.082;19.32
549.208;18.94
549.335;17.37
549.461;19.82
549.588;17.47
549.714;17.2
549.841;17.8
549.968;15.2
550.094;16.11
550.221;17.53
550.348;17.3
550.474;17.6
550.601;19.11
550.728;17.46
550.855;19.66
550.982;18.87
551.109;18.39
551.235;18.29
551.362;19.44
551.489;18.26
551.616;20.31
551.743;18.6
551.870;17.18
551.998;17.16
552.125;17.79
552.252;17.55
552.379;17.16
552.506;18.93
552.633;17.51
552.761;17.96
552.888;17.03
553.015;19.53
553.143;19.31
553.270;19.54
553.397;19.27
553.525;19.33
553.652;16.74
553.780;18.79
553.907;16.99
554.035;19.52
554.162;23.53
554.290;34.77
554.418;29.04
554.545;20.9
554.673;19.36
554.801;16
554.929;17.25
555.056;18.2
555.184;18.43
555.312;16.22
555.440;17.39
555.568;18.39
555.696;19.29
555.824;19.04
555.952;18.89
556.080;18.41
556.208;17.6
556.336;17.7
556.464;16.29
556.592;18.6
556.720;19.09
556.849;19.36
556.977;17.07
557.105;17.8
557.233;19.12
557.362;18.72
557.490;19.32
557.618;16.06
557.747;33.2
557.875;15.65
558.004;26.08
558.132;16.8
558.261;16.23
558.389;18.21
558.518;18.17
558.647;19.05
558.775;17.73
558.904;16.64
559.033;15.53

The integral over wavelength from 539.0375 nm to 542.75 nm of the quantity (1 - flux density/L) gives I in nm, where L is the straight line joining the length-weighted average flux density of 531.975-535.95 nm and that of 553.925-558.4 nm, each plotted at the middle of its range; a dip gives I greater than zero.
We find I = 0.20 nm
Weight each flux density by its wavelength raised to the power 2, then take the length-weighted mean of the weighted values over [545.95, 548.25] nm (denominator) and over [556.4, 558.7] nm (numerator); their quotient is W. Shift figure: 1.12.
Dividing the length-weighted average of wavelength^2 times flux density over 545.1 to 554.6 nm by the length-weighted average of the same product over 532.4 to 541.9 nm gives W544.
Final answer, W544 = 1.05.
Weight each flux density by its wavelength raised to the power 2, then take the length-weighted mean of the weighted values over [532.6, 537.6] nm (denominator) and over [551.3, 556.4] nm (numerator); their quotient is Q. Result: 1.1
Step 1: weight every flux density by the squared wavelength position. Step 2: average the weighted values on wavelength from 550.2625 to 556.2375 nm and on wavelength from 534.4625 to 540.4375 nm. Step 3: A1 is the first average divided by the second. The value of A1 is 1.1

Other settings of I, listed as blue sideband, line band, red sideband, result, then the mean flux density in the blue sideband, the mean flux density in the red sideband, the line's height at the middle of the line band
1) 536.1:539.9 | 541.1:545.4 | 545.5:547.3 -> -0.38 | 18.6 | 17.5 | 17.9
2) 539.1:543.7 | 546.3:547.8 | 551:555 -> 0.13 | 20.3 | 19.4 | 19.9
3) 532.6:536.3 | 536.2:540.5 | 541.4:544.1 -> 0.29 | 18.7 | 21.2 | 19.9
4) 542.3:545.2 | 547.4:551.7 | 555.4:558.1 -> 0.39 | 20.4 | 19.2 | 19.8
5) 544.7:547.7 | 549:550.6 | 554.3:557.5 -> 0.03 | 17.6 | 19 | 18.1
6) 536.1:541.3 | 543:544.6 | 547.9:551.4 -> -0.50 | 18.3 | 17.9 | 18.1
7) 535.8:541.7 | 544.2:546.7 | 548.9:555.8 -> 0.22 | 18.3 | 18.8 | 18.5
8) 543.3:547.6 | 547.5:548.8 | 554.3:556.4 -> 0.09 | 19.2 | 19.3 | 19.2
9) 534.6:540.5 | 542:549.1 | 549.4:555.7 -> -0.03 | 18.6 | 18.8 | 18.7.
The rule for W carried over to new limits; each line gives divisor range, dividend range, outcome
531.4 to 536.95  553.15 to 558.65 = 1.14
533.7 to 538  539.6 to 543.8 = 1.13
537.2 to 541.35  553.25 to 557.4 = 1.12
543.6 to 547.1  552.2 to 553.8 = 1.14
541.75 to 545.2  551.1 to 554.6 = 1.01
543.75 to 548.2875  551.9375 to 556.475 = 1.16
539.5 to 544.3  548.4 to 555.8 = 0.99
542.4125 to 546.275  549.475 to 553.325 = 0.95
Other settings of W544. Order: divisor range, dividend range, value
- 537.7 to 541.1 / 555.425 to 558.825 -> 1.10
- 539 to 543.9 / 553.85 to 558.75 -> 1.03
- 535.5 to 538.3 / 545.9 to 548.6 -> 1.00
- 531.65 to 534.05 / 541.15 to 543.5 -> 1.20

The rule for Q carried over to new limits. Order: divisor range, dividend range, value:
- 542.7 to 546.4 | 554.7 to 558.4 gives 0.98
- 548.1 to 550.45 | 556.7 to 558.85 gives 1.13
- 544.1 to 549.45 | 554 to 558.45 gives 1.17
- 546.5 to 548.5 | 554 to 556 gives 1.17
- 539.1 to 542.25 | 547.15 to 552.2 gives 1.03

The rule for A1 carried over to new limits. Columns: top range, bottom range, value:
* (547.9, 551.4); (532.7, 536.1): 1.02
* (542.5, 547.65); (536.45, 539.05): 1.08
